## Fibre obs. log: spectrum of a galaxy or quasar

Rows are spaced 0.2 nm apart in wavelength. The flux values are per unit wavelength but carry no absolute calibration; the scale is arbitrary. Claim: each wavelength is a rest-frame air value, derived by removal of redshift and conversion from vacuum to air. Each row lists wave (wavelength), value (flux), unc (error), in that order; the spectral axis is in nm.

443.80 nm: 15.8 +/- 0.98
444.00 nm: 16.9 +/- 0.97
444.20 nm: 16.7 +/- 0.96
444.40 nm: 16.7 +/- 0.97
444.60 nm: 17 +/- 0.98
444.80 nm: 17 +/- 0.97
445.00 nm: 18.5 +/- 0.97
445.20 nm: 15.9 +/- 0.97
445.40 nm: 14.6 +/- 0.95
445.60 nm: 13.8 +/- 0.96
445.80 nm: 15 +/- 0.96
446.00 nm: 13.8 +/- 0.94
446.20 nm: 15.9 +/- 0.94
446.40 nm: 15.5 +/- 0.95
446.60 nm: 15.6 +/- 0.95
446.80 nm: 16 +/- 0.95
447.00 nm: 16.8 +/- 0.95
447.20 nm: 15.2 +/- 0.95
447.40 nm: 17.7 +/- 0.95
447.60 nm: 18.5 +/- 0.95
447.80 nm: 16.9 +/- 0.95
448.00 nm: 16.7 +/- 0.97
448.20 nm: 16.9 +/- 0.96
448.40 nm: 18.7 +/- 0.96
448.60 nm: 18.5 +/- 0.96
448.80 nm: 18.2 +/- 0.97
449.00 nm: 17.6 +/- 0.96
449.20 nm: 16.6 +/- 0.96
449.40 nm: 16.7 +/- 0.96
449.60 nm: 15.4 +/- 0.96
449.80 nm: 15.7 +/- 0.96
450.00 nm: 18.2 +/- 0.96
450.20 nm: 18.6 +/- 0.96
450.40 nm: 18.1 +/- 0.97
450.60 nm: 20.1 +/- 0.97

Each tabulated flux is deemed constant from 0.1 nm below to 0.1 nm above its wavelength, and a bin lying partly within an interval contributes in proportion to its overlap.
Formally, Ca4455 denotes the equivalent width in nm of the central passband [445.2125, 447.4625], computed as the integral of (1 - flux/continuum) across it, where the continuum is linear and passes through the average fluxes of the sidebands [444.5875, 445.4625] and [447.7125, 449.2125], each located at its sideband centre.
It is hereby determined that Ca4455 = 0.21 nm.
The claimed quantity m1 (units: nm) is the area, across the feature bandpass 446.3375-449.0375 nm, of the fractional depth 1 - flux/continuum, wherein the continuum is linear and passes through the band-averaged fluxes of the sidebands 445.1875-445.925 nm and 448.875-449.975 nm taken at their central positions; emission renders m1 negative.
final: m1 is -0.231 nm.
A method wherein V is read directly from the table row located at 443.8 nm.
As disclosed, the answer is 15.8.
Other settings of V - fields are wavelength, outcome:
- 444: 16.9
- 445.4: 14.6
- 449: 17.6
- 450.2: 18.6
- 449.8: 15.7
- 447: 16.8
